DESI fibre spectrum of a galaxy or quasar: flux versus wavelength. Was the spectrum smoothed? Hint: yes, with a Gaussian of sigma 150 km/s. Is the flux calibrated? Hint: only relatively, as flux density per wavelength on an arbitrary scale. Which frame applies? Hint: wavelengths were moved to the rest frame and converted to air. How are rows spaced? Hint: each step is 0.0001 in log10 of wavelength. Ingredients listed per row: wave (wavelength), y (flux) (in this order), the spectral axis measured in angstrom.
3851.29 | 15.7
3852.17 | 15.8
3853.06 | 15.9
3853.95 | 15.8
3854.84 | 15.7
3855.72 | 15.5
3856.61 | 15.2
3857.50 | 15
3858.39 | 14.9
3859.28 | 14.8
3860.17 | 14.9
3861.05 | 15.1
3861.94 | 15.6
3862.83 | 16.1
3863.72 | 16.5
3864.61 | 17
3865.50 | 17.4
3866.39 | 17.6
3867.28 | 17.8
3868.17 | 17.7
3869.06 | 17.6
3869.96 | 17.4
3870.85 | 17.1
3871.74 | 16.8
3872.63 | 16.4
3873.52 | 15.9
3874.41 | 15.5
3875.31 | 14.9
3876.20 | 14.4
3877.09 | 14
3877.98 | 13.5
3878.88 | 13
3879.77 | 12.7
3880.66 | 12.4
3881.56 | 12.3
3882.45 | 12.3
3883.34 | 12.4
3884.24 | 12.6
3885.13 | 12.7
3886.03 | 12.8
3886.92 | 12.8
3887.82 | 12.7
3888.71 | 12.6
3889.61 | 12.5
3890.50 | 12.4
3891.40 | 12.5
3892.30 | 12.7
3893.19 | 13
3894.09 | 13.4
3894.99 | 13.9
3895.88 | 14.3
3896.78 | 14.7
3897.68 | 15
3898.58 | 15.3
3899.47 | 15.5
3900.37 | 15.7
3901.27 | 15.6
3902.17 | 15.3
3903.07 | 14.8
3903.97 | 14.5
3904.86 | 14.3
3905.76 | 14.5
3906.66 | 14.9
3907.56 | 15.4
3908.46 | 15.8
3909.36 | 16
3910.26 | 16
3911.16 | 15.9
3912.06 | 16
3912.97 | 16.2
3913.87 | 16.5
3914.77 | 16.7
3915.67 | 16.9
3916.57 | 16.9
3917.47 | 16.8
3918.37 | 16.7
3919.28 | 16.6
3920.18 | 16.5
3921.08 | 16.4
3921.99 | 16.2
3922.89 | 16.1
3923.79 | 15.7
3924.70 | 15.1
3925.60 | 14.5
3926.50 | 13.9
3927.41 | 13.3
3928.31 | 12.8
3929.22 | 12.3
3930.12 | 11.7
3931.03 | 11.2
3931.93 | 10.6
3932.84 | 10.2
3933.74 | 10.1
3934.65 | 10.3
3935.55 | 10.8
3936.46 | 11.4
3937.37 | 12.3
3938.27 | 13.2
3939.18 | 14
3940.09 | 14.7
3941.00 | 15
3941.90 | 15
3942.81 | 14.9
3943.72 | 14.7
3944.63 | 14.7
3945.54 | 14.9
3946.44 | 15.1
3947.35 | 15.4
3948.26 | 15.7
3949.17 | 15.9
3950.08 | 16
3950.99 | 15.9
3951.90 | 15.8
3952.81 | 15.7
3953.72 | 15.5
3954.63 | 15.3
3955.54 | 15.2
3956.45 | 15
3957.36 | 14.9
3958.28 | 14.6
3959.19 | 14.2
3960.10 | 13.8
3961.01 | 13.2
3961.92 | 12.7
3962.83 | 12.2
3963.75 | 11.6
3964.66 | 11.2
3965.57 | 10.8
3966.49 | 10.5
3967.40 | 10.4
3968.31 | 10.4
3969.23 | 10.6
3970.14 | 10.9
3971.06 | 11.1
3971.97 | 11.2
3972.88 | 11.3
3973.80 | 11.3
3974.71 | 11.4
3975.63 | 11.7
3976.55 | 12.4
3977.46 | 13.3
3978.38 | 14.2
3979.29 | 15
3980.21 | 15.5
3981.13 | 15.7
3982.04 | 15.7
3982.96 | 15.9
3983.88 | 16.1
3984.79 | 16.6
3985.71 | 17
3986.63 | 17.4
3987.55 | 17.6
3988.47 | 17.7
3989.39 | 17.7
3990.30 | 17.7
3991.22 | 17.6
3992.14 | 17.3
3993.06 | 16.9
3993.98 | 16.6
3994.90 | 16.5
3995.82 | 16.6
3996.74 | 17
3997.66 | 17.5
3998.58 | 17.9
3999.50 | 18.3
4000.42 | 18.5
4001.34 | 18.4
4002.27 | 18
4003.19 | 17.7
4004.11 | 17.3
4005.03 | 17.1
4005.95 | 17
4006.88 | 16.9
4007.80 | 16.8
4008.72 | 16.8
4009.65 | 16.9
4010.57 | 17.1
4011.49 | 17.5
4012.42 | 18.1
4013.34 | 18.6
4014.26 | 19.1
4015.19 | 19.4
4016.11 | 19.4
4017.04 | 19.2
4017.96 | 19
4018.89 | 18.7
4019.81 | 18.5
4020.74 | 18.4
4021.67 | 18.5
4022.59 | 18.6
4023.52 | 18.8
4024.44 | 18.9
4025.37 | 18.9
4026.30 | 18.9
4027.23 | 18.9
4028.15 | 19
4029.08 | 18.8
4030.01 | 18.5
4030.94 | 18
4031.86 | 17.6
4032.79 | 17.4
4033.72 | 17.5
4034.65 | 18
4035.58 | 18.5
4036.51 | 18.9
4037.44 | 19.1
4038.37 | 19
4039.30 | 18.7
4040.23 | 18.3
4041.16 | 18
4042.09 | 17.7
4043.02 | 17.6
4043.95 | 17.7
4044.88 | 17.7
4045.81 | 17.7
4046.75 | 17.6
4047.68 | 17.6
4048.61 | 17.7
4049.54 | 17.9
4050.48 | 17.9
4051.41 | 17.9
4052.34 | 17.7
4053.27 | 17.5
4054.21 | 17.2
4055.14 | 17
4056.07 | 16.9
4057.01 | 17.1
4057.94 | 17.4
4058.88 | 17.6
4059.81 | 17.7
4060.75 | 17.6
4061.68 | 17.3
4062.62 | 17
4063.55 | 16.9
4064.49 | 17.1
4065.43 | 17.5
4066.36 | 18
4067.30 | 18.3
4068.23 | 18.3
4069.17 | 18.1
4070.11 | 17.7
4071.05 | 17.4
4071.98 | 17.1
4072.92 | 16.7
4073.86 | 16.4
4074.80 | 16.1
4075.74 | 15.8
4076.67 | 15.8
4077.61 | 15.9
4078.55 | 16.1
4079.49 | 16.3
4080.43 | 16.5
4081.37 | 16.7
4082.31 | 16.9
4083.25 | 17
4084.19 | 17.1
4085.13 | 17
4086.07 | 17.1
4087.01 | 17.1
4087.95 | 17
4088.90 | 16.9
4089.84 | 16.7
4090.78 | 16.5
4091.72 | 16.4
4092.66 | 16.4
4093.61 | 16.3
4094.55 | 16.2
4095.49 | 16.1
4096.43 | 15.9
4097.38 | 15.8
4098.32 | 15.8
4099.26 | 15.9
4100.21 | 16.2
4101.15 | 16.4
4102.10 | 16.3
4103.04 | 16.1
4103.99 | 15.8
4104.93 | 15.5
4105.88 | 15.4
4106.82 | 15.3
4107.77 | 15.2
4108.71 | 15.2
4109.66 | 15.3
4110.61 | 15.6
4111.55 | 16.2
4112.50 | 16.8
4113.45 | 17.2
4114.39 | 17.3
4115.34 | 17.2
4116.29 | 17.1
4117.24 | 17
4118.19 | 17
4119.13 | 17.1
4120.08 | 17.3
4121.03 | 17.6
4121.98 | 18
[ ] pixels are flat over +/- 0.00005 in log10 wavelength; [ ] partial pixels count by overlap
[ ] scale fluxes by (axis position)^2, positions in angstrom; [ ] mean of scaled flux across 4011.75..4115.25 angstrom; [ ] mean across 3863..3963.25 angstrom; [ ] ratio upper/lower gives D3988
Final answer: 1.28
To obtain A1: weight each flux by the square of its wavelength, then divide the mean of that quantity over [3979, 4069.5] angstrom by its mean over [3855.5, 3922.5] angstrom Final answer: 1.3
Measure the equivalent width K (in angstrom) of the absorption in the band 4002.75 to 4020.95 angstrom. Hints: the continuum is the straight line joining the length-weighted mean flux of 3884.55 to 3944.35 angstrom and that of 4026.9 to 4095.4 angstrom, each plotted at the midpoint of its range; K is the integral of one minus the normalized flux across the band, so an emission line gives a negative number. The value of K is -1.8 angstrom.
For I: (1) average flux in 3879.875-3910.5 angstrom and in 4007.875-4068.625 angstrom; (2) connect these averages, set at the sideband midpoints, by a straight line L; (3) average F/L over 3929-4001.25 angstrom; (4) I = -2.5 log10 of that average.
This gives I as 0.12 mag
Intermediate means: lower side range 13.9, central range 14.3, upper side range 18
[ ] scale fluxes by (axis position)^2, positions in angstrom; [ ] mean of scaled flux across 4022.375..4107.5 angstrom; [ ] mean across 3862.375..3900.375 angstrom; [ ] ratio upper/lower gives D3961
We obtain 1.30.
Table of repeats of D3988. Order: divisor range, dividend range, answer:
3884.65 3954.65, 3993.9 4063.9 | 1.31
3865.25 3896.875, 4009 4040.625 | 1.39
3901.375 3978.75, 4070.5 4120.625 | 1.27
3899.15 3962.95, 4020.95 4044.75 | 1.32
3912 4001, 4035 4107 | 1.24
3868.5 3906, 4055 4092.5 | 1.32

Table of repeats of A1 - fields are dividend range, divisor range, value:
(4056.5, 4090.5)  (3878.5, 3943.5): 1.31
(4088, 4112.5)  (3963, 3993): 1.22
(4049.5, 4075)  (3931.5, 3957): 1.31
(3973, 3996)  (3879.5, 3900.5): 1.23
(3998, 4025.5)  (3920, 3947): 1.39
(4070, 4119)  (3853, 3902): 1.24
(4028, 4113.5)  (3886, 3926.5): 1.23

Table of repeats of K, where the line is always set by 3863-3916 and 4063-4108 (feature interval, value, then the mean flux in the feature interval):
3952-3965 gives 1.2 angstrom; 14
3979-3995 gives -1.0 angstrom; 16.7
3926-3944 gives 3.1 angstrom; 12.6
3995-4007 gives -1.3 angstrom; 17.5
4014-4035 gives -3.4 angstrom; 18.6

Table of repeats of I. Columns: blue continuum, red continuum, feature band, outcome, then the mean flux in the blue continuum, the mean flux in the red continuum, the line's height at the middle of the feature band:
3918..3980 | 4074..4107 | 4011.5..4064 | -0.19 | 13.5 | 16.3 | 15.3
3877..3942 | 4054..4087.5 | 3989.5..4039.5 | -0.13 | 14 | 17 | 16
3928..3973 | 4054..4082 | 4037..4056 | -0.10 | 13.2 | 17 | 16.3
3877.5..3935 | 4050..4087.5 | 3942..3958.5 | -0.02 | 14.1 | 17.1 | 15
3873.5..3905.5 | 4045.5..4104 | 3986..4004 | -0.13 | 13.7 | 16.9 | 15.5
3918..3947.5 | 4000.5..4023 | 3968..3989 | 0.17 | 13.8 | 18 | 16.3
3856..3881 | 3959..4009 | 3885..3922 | 0.04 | 15.6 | 15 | 15.4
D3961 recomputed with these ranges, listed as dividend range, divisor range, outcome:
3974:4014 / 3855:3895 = 1.21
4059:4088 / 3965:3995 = 1.25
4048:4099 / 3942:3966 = 1.25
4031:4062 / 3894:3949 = 1.30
